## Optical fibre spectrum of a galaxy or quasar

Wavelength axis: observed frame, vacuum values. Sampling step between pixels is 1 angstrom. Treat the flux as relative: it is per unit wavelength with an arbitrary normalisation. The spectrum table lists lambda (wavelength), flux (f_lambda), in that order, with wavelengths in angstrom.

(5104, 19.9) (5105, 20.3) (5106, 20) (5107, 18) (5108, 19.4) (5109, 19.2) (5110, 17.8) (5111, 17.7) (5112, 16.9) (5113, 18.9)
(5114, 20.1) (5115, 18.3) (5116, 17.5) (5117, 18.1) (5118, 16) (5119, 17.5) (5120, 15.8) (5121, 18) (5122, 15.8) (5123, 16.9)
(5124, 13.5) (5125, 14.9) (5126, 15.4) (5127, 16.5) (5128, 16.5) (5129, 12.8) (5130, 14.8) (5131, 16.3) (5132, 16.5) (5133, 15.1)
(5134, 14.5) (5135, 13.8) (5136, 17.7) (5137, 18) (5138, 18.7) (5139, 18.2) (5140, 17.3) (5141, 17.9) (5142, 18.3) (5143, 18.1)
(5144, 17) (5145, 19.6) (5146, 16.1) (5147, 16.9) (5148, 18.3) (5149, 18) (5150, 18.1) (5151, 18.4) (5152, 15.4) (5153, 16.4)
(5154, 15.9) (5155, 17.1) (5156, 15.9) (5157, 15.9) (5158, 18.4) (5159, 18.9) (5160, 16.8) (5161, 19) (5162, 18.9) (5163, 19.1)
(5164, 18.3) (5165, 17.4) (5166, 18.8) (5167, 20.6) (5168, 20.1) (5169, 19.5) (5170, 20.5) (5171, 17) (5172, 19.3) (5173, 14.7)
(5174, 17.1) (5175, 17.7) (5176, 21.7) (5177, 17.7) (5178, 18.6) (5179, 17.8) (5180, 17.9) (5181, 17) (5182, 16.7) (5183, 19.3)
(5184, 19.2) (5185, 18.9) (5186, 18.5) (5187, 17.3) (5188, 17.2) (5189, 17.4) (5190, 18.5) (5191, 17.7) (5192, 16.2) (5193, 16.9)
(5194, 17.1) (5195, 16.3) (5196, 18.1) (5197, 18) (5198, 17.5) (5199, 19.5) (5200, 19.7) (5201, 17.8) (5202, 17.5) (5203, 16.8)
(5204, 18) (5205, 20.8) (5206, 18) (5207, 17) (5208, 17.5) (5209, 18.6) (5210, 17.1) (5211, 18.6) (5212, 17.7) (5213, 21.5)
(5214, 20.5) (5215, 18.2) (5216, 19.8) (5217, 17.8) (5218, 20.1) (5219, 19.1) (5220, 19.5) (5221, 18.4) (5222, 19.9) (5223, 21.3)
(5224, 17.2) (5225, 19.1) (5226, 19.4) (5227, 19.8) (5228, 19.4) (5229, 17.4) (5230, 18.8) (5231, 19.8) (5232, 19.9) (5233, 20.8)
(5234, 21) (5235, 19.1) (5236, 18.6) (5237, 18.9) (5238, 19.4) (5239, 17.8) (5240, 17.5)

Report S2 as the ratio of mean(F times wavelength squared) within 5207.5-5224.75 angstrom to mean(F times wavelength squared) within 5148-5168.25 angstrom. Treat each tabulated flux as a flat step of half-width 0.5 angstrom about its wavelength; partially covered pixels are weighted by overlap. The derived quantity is 1.09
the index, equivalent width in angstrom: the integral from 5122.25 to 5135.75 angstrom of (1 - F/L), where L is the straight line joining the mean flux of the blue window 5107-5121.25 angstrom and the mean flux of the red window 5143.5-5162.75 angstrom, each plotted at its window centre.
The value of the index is 1.9 angstrom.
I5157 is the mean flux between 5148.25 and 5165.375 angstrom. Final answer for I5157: 17.5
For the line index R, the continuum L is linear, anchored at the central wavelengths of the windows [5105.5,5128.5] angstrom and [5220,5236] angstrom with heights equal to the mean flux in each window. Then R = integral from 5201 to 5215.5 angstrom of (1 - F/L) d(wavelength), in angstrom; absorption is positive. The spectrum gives 0.5 angstrom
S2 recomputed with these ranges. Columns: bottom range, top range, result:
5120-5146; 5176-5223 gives 1.14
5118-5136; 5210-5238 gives 1.28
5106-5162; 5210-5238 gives 1.17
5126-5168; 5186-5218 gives 1.07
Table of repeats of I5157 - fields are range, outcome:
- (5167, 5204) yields 18.1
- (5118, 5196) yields 17.4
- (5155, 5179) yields 18.3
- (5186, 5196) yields 17.3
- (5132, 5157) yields 17.1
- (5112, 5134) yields 16.4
